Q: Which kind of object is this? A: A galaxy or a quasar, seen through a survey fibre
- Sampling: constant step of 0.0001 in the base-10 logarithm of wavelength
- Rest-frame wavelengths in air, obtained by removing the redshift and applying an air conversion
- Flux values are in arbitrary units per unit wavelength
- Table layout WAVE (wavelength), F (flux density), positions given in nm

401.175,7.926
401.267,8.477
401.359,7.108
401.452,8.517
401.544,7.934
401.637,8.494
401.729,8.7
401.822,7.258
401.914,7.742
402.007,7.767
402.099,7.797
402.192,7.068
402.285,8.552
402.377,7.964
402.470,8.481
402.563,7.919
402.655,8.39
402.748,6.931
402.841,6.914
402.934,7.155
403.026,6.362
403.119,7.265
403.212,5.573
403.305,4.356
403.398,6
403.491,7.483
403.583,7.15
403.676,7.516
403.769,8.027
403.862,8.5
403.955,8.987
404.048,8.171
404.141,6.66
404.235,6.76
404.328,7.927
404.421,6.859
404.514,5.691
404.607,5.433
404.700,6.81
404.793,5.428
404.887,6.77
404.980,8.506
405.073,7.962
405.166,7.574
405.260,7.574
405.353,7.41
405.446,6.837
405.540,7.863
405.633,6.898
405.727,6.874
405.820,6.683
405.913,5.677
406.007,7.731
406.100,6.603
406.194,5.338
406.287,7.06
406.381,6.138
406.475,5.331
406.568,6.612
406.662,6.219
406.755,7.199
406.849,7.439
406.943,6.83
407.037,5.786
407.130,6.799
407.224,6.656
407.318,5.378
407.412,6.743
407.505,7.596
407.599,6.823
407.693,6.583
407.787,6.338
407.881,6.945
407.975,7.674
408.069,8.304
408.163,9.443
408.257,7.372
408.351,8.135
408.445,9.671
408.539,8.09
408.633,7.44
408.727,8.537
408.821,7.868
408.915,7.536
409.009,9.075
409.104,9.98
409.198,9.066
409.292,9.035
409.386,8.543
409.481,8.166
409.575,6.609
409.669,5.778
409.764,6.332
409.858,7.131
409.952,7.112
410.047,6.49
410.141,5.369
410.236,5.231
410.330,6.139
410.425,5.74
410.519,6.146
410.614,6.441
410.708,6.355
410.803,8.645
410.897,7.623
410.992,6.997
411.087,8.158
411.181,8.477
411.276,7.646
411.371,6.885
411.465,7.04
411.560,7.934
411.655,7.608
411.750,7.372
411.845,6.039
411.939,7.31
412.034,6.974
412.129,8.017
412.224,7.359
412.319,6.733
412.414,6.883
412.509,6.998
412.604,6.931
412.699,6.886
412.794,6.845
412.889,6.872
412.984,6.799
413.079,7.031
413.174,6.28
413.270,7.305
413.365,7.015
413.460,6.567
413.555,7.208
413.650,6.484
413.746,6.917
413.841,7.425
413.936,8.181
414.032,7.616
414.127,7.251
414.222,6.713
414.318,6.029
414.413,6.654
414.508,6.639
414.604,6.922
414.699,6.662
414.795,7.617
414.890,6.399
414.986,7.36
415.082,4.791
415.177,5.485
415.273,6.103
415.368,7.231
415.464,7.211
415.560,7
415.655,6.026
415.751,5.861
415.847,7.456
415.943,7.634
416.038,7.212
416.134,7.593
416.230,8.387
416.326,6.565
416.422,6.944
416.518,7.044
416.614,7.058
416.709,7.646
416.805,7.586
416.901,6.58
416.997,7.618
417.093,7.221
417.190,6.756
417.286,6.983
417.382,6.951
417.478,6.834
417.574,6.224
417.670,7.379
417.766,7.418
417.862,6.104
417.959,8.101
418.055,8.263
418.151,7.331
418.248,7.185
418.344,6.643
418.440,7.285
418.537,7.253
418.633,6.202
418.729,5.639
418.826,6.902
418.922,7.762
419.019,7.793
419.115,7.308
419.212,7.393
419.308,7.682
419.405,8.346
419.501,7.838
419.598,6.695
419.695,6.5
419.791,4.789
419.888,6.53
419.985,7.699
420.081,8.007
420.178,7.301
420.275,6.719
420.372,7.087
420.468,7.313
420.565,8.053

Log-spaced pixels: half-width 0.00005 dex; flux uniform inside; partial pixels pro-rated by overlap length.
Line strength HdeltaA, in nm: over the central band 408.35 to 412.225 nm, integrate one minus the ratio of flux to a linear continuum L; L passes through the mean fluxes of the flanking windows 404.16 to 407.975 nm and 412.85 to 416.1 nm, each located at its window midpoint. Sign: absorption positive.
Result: -0.36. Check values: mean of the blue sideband 6.75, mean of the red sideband 6.83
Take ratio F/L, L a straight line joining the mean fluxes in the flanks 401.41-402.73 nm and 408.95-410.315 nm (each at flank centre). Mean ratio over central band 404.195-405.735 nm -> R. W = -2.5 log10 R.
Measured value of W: 0.11 mag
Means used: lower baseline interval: 8.02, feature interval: 7.02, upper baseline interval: 7.39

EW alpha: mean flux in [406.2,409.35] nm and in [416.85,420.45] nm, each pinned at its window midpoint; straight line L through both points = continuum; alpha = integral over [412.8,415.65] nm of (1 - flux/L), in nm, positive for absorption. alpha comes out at 0.17 nm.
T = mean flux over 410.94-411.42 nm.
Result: 7.63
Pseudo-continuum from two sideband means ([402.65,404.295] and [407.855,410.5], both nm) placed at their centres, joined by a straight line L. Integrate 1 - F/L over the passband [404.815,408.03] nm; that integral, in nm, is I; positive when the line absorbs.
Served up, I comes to 0.23 nm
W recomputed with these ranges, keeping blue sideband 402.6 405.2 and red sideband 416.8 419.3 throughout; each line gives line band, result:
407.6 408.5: -0.10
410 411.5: 0.04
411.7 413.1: 0.01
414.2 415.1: 0.07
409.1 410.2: -0.04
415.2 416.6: 0.02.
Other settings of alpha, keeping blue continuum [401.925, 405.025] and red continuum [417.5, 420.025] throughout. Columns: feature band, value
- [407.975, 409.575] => -0.287 nm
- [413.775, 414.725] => 0.013 nm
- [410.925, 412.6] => -0.042 nm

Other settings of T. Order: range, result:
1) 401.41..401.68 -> 8.31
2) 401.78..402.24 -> 7.53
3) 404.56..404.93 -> 6.1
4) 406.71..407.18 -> 6.8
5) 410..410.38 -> 5.8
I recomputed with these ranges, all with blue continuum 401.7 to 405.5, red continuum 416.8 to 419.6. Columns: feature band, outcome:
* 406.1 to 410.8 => 0.073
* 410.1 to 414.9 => 0.158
